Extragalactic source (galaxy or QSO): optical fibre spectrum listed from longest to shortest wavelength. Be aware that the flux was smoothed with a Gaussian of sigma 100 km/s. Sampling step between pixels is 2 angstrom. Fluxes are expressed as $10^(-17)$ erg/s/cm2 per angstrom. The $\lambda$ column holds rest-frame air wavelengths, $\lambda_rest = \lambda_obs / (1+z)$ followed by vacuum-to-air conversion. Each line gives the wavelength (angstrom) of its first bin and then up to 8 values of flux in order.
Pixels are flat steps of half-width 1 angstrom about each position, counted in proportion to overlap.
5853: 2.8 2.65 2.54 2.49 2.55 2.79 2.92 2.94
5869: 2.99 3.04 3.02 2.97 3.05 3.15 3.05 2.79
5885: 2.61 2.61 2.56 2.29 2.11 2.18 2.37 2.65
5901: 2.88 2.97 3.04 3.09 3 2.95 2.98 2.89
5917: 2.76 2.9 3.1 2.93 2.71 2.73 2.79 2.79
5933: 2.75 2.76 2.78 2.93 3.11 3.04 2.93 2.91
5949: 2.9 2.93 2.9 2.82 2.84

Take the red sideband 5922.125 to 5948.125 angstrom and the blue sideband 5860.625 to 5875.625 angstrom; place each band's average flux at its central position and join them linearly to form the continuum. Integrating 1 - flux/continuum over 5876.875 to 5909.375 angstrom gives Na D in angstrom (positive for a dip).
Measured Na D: 2.0 angstrom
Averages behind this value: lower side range 2.92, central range 2.72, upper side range 2.86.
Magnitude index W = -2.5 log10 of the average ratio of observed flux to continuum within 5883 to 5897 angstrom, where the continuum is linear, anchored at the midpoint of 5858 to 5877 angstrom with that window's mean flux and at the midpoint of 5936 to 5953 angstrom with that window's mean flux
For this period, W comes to 0.19 mag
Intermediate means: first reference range 2.87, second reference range 2.94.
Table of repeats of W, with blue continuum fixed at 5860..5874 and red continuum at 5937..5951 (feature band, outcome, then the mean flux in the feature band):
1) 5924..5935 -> 0.07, 2.75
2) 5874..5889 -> 0.01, 2.87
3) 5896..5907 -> 0.04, 2.81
